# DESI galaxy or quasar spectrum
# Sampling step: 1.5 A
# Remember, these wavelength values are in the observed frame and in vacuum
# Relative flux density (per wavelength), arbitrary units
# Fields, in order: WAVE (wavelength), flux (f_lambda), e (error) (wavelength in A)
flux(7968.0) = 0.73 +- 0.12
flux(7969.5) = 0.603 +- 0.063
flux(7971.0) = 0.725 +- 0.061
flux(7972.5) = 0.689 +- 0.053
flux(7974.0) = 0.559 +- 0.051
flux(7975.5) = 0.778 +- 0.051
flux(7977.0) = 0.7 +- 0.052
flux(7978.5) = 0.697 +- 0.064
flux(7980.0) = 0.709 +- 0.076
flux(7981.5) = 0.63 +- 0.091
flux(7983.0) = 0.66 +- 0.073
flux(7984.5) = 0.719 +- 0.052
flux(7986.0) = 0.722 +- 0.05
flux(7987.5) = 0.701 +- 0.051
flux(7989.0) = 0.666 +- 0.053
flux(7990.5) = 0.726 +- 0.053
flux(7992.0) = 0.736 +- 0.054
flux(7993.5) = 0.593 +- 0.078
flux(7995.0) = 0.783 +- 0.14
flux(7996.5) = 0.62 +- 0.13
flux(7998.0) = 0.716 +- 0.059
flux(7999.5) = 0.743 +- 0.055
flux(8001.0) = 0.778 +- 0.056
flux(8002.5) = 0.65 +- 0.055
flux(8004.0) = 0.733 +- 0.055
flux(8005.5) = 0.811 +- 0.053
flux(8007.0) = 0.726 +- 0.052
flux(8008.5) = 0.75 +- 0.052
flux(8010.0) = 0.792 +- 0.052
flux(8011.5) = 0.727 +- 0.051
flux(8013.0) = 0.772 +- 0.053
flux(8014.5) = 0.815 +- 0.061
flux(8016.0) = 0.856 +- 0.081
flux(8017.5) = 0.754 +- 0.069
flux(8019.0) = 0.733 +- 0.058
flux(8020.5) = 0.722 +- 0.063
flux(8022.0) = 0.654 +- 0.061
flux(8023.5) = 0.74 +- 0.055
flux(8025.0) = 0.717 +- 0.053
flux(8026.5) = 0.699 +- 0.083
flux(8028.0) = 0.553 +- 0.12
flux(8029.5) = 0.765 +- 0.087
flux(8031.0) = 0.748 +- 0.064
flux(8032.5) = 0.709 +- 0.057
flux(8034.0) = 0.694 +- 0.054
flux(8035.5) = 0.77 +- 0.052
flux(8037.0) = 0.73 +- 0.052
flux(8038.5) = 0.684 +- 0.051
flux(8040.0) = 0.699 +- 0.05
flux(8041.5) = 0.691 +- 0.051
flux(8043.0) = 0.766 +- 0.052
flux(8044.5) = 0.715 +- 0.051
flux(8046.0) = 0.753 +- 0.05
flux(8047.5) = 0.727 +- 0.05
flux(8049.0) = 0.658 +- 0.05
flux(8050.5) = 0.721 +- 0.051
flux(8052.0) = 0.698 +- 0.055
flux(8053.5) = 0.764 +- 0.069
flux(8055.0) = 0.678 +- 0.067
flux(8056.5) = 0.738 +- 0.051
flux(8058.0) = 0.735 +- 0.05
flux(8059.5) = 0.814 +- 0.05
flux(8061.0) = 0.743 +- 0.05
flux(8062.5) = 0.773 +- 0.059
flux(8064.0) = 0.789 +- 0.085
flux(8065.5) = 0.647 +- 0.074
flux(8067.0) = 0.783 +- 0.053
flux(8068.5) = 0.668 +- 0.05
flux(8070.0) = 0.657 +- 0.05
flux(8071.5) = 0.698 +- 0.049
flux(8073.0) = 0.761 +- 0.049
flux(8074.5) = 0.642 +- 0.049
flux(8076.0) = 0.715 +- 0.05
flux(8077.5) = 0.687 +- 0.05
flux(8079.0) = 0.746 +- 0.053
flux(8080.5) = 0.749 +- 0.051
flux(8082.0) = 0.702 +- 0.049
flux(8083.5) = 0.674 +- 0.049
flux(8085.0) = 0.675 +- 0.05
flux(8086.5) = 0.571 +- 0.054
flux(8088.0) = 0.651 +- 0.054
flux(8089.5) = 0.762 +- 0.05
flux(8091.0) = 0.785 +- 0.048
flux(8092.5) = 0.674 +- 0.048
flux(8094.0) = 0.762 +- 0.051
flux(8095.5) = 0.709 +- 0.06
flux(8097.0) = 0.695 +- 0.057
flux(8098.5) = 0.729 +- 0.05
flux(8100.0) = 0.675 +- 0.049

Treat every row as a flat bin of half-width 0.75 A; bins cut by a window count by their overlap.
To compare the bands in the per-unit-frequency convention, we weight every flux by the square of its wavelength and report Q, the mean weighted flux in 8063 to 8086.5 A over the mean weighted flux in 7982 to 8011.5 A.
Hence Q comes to 1.00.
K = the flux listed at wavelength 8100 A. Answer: 0.675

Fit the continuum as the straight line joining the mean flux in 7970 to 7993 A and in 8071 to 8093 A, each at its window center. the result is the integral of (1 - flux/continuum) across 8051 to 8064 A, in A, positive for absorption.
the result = -0.9 A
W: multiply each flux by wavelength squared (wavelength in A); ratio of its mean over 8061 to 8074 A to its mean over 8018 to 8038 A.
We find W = 1.0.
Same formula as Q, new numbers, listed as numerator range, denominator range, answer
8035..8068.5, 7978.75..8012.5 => 1.04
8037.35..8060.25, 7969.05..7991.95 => 1.07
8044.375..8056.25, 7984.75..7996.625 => 1.04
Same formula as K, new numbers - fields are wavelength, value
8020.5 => 0.722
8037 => 0.73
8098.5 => 0.729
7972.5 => 0.689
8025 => 0.717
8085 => 0.675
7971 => 0.725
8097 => 0.695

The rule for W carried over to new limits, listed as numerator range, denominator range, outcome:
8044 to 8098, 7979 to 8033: 1.01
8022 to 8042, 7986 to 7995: 1.03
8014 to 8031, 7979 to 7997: 1.06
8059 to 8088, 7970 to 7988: 1.05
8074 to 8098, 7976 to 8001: 1.03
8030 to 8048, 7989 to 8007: 1.02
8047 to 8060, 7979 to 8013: 1.03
